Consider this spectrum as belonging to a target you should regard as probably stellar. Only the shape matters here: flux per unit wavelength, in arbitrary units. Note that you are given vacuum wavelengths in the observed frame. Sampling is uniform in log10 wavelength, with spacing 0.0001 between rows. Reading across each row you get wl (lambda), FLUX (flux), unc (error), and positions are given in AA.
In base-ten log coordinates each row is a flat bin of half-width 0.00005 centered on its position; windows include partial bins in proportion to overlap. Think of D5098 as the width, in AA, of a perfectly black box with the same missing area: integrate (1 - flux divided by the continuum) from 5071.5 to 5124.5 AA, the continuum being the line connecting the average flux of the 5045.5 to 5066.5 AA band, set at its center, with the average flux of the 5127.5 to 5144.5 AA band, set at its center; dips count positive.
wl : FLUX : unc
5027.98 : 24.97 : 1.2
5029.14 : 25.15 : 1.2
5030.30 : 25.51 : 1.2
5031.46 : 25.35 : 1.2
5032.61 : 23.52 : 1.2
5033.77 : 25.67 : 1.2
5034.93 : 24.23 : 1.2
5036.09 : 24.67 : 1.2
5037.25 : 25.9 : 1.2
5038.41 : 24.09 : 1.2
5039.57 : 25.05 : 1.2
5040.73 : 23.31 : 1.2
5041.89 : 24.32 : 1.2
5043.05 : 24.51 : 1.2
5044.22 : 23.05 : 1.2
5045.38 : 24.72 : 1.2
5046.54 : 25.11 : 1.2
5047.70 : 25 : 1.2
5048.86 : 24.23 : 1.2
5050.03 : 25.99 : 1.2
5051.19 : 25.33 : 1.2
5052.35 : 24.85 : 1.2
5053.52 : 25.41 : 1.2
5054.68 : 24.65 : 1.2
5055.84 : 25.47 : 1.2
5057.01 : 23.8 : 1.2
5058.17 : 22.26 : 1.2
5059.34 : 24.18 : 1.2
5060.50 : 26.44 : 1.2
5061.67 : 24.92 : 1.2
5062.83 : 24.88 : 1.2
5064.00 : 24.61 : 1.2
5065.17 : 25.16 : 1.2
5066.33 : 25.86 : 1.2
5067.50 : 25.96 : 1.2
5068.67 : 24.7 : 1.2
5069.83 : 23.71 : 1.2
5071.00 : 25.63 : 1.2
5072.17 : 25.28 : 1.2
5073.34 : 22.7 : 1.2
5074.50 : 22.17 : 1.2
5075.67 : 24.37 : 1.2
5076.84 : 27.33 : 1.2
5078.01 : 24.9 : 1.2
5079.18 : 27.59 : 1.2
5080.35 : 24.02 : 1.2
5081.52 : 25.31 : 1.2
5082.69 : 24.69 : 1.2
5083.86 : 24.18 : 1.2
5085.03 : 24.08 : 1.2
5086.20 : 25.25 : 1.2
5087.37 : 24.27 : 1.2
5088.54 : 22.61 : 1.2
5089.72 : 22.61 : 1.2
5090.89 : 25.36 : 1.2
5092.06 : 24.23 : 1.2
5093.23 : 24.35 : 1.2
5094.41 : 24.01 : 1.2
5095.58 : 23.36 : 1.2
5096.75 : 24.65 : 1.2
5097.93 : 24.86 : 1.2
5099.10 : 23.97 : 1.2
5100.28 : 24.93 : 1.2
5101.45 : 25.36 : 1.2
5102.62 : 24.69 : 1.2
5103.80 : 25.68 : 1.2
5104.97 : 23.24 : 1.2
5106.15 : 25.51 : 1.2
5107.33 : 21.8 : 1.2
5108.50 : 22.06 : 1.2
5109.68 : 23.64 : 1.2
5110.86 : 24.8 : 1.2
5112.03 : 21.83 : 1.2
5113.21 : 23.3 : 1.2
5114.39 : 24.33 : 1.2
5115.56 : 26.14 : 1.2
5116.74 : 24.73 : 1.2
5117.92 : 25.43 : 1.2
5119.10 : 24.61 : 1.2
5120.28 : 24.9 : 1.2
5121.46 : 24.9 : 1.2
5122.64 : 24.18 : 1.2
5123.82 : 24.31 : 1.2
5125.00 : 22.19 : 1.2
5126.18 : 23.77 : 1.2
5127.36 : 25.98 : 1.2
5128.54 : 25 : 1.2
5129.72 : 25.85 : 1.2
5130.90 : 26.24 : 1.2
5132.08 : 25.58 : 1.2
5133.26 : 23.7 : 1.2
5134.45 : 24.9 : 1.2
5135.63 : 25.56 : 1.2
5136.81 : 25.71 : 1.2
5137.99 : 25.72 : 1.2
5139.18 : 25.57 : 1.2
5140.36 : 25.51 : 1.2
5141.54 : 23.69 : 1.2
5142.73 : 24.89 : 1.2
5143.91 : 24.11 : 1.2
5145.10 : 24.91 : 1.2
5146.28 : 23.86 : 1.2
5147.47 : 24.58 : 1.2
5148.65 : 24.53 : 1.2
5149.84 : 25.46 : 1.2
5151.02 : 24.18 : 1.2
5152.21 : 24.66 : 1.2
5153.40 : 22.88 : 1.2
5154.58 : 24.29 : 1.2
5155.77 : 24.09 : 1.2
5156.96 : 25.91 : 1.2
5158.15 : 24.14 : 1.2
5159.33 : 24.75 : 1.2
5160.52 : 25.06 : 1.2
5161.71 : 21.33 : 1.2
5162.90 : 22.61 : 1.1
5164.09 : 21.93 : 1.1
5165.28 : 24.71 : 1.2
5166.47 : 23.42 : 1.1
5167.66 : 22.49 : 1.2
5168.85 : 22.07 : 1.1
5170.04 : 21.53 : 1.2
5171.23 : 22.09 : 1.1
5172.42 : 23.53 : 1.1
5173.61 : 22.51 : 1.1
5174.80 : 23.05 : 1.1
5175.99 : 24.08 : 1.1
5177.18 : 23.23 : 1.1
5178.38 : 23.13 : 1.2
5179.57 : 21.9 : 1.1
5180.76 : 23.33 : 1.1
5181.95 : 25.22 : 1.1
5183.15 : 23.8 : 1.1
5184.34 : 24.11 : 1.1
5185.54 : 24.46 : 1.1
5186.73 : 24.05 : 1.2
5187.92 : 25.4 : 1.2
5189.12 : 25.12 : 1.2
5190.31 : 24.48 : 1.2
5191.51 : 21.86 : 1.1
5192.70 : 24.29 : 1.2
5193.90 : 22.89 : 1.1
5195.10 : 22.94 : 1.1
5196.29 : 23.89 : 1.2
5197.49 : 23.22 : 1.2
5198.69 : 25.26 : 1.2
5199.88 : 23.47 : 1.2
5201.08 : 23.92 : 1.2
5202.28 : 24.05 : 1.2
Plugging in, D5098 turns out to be 1.4 AA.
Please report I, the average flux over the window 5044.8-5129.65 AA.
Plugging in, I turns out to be 24.5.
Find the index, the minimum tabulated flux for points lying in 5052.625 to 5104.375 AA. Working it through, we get 22.17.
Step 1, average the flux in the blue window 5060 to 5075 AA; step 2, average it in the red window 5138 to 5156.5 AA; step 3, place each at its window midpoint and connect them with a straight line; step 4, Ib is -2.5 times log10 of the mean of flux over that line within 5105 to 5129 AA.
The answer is 0.02 mag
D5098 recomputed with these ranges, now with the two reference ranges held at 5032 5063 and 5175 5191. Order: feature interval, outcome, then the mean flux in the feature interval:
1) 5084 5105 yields 0.08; 24.3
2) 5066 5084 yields -0.28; 24.9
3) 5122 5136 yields -0.29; 24.8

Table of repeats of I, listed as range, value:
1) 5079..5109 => 24.3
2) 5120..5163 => 24.6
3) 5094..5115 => 24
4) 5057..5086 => 24.8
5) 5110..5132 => 24.6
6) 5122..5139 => 24.9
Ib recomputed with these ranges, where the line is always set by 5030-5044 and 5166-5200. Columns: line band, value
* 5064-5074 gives -0.021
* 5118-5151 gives -0.043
